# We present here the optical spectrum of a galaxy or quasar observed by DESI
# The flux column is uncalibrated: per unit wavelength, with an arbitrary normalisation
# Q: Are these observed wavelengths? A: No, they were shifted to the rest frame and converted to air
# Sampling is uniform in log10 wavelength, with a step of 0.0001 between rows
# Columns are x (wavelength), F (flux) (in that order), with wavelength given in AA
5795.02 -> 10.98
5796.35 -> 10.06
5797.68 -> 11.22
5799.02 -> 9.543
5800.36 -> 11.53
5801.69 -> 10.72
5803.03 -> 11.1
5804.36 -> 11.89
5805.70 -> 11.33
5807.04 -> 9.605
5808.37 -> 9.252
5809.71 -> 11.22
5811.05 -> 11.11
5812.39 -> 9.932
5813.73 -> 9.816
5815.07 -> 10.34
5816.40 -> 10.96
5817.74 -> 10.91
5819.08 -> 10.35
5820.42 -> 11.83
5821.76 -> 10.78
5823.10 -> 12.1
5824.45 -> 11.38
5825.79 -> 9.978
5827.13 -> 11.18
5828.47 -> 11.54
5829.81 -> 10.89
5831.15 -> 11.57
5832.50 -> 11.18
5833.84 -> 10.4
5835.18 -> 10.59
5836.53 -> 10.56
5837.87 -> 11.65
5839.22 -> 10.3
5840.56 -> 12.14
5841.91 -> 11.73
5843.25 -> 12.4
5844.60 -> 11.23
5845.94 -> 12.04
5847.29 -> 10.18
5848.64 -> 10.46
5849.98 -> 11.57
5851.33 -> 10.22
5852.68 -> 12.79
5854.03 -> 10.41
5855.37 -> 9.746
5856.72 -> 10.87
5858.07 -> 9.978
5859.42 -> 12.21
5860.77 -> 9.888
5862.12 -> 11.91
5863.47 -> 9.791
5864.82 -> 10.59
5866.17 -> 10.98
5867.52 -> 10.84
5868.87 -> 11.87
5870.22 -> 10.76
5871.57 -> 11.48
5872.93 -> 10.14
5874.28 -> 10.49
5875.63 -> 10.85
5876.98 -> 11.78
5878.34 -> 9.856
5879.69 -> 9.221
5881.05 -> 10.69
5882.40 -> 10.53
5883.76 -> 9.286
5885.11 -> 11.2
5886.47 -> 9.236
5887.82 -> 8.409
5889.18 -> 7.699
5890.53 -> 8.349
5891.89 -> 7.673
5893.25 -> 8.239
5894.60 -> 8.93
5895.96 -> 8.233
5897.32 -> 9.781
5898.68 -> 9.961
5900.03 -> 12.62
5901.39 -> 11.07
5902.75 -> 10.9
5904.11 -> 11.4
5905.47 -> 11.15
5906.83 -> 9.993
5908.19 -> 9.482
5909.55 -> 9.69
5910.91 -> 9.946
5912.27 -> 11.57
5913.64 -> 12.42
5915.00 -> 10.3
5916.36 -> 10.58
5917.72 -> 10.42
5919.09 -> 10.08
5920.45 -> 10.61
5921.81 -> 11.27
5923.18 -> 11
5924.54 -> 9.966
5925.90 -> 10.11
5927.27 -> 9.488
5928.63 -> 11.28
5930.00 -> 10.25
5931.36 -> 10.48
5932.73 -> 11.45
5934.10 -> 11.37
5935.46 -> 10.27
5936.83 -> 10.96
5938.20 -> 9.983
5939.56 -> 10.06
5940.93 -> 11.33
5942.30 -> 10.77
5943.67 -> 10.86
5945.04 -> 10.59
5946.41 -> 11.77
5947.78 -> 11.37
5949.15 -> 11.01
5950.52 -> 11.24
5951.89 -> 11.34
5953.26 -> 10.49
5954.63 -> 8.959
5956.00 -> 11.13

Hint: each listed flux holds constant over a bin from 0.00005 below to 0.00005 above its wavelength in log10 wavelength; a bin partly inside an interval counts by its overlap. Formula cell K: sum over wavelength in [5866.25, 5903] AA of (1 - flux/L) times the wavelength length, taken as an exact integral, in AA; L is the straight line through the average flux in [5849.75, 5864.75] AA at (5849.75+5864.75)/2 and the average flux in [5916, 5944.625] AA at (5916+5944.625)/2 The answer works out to 2.5 AA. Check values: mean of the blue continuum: 10.8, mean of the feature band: 10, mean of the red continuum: 10.6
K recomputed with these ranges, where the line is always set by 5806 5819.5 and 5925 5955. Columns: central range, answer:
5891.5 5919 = 0.99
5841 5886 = -1.43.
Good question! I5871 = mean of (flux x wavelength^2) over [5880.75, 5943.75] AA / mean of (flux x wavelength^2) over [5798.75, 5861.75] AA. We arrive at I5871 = 1.0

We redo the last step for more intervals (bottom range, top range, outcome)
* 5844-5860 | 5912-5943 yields 1.00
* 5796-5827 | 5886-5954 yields 1.00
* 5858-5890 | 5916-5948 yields 1.05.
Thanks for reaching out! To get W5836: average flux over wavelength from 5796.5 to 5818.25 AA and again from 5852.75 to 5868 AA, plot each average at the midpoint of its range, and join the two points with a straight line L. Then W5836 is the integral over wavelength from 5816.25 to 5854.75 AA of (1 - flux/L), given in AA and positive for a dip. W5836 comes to -1.6 AA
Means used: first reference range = 10.6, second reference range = 10.7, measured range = 11.1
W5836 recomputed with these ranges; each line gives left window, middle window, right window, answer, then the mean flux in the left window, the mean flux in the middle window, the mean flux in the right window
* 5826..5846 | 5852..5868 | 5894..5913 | 0.1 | 11.2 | 10.8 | 10.3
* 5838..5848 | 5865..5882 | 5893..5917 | 0.3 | 11.4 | 10.7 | 10.4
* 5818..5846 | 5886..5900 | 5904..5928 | 2.4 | 11.2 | 8.83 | 10.5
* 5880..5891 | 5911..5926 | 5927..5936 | -0.6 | 9.44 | 10.8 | 10.7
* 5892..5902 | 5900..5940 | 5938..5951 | -1.4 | 9.71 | 10.6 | 10.9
